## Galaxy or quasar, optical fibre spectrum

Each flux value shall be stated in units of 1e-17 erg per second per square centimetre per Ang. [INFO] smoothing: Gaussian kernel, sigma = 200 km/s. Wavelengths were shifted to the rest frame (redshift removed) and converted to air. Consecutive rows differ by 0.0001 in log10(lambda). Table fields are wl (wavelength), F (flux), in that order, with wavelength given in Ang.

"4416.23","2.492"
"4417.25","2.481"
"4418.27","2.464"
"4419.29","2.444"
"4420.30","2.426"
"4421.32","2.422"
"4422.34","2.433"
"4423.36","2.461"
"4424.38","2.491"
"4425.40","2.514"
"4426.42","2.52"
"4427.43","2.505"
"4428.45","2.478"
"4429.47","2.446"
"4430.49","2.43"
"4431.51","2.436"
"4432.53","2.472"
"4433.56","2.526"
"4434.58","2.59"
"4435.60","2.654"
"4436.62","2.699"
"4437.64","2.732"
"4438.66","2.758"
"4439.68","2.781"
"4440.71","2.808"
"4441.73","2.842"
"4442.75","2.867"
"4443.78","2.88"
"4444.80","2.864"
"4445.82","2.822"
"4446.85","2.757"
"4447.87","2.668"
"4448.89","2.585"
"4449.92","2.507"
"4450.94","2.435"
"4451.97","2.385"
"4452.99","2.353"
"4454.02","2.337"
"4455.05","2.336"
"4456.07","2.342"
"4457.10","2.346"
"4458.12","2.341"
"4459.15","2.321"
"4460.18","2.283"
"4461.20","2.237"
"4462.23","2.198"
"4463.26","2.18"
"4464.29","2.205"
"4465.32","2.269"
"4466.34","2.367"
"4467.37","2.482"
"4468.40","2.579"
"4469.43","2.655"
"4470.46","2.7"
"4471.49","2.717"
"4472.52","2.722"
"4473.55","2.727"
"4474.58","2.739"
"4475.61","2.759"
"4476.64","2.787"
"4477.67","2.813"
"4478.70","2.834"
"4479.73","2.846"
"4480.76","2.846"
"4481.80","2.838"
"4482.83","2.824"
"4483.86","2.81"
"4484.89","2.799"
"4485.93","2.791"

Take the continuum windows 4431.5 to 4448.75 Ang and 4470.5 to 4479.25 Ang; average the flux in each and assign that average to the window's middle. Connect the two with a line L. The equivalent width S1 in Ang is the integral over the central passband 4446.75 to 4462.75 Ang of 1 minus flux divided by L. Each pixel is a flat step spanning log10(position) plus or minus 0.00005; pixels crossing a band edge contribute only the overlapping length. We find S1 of 2.0 Ang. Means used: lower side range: 2.72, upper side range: 2.76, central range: 2.39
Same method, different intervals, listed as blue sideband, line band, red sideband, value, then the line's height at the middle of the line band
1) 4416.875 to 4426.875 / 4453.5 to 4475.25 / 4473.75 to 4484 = 2.3 Ang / 2.72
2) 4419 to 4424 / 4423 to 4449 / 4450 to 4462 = -2.6 Ang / 2.4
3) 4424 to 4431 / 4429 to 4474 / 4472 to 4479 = 1.5 Ang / 2.63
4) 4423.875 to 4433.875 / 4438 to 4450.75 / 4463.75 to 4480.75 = -1.1 Ang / 2.54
